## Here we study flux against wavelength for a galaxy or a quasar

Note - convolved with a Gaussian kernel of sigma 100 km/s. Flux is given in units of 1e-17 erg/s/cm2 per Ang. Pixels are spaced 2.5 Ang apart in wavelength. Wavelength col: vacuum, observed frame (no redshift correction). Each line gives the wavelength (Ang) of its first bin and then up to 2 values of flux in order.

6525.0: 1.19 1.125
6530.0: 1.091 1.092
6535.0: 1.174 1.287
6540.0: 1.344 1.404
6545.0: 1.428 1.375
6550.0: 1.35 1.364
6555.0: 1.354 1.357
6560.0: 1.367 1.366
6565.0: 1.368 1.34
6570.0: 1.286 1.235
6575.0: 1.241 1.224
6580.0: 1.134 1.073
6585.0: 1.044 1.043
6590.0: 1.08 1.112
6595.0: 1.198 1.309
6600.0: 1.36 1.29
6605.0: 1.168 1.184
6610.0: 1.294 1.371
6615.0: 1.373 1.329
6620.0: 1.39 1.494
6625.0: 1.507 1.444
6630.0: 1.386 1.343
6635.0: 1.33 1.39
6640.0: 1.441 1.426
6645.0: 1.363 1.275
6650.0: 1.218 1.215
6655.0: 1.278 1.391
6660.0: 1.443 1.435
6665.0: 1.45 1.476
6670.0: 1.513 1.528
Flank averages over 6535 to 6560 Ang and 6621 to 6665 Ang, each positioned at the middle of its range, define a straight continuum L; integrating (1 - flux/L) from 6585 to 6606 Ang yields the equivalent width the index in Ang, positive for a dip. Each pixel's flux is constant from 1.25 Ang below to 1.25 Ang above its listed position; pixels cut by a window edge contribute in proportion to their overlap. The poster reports 2.8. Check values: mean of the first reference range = 1.35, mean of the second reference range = 1.38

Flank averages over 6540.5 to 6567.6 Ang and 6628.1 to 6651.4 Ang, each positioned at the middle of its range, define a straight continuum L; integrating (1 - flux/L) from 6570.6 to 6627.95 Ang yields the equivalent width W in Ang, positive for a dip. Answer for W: 4.5 Ang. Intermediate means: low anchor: 1.37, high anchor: 1.35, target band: 1.25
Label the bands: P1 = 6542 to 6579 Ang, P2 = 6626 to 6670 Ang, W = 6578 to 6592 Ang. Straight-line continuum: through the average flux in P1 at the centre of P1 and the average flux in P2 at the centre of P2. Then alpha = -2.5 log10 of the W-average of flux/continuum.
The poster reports 0.23 mag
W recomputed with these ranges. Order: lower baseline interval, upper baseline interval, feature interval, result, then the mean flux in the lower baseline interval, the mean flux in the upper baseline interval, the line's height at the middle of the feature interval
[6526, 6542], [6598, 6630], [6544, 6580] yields -2.2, 1.2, 1.35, 1.25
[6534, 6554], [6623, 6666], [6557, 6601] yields 4.1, 1.34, 1.37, 1.35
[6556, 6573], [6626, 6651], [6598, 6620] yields 0.8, 1.34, 1.36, 1.35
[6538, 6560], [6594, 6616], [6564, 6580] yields 0.8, 1.37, 1.28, 1.33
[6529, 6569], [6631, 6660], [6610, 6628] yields -1.0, 1.32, 1.34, 1.33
